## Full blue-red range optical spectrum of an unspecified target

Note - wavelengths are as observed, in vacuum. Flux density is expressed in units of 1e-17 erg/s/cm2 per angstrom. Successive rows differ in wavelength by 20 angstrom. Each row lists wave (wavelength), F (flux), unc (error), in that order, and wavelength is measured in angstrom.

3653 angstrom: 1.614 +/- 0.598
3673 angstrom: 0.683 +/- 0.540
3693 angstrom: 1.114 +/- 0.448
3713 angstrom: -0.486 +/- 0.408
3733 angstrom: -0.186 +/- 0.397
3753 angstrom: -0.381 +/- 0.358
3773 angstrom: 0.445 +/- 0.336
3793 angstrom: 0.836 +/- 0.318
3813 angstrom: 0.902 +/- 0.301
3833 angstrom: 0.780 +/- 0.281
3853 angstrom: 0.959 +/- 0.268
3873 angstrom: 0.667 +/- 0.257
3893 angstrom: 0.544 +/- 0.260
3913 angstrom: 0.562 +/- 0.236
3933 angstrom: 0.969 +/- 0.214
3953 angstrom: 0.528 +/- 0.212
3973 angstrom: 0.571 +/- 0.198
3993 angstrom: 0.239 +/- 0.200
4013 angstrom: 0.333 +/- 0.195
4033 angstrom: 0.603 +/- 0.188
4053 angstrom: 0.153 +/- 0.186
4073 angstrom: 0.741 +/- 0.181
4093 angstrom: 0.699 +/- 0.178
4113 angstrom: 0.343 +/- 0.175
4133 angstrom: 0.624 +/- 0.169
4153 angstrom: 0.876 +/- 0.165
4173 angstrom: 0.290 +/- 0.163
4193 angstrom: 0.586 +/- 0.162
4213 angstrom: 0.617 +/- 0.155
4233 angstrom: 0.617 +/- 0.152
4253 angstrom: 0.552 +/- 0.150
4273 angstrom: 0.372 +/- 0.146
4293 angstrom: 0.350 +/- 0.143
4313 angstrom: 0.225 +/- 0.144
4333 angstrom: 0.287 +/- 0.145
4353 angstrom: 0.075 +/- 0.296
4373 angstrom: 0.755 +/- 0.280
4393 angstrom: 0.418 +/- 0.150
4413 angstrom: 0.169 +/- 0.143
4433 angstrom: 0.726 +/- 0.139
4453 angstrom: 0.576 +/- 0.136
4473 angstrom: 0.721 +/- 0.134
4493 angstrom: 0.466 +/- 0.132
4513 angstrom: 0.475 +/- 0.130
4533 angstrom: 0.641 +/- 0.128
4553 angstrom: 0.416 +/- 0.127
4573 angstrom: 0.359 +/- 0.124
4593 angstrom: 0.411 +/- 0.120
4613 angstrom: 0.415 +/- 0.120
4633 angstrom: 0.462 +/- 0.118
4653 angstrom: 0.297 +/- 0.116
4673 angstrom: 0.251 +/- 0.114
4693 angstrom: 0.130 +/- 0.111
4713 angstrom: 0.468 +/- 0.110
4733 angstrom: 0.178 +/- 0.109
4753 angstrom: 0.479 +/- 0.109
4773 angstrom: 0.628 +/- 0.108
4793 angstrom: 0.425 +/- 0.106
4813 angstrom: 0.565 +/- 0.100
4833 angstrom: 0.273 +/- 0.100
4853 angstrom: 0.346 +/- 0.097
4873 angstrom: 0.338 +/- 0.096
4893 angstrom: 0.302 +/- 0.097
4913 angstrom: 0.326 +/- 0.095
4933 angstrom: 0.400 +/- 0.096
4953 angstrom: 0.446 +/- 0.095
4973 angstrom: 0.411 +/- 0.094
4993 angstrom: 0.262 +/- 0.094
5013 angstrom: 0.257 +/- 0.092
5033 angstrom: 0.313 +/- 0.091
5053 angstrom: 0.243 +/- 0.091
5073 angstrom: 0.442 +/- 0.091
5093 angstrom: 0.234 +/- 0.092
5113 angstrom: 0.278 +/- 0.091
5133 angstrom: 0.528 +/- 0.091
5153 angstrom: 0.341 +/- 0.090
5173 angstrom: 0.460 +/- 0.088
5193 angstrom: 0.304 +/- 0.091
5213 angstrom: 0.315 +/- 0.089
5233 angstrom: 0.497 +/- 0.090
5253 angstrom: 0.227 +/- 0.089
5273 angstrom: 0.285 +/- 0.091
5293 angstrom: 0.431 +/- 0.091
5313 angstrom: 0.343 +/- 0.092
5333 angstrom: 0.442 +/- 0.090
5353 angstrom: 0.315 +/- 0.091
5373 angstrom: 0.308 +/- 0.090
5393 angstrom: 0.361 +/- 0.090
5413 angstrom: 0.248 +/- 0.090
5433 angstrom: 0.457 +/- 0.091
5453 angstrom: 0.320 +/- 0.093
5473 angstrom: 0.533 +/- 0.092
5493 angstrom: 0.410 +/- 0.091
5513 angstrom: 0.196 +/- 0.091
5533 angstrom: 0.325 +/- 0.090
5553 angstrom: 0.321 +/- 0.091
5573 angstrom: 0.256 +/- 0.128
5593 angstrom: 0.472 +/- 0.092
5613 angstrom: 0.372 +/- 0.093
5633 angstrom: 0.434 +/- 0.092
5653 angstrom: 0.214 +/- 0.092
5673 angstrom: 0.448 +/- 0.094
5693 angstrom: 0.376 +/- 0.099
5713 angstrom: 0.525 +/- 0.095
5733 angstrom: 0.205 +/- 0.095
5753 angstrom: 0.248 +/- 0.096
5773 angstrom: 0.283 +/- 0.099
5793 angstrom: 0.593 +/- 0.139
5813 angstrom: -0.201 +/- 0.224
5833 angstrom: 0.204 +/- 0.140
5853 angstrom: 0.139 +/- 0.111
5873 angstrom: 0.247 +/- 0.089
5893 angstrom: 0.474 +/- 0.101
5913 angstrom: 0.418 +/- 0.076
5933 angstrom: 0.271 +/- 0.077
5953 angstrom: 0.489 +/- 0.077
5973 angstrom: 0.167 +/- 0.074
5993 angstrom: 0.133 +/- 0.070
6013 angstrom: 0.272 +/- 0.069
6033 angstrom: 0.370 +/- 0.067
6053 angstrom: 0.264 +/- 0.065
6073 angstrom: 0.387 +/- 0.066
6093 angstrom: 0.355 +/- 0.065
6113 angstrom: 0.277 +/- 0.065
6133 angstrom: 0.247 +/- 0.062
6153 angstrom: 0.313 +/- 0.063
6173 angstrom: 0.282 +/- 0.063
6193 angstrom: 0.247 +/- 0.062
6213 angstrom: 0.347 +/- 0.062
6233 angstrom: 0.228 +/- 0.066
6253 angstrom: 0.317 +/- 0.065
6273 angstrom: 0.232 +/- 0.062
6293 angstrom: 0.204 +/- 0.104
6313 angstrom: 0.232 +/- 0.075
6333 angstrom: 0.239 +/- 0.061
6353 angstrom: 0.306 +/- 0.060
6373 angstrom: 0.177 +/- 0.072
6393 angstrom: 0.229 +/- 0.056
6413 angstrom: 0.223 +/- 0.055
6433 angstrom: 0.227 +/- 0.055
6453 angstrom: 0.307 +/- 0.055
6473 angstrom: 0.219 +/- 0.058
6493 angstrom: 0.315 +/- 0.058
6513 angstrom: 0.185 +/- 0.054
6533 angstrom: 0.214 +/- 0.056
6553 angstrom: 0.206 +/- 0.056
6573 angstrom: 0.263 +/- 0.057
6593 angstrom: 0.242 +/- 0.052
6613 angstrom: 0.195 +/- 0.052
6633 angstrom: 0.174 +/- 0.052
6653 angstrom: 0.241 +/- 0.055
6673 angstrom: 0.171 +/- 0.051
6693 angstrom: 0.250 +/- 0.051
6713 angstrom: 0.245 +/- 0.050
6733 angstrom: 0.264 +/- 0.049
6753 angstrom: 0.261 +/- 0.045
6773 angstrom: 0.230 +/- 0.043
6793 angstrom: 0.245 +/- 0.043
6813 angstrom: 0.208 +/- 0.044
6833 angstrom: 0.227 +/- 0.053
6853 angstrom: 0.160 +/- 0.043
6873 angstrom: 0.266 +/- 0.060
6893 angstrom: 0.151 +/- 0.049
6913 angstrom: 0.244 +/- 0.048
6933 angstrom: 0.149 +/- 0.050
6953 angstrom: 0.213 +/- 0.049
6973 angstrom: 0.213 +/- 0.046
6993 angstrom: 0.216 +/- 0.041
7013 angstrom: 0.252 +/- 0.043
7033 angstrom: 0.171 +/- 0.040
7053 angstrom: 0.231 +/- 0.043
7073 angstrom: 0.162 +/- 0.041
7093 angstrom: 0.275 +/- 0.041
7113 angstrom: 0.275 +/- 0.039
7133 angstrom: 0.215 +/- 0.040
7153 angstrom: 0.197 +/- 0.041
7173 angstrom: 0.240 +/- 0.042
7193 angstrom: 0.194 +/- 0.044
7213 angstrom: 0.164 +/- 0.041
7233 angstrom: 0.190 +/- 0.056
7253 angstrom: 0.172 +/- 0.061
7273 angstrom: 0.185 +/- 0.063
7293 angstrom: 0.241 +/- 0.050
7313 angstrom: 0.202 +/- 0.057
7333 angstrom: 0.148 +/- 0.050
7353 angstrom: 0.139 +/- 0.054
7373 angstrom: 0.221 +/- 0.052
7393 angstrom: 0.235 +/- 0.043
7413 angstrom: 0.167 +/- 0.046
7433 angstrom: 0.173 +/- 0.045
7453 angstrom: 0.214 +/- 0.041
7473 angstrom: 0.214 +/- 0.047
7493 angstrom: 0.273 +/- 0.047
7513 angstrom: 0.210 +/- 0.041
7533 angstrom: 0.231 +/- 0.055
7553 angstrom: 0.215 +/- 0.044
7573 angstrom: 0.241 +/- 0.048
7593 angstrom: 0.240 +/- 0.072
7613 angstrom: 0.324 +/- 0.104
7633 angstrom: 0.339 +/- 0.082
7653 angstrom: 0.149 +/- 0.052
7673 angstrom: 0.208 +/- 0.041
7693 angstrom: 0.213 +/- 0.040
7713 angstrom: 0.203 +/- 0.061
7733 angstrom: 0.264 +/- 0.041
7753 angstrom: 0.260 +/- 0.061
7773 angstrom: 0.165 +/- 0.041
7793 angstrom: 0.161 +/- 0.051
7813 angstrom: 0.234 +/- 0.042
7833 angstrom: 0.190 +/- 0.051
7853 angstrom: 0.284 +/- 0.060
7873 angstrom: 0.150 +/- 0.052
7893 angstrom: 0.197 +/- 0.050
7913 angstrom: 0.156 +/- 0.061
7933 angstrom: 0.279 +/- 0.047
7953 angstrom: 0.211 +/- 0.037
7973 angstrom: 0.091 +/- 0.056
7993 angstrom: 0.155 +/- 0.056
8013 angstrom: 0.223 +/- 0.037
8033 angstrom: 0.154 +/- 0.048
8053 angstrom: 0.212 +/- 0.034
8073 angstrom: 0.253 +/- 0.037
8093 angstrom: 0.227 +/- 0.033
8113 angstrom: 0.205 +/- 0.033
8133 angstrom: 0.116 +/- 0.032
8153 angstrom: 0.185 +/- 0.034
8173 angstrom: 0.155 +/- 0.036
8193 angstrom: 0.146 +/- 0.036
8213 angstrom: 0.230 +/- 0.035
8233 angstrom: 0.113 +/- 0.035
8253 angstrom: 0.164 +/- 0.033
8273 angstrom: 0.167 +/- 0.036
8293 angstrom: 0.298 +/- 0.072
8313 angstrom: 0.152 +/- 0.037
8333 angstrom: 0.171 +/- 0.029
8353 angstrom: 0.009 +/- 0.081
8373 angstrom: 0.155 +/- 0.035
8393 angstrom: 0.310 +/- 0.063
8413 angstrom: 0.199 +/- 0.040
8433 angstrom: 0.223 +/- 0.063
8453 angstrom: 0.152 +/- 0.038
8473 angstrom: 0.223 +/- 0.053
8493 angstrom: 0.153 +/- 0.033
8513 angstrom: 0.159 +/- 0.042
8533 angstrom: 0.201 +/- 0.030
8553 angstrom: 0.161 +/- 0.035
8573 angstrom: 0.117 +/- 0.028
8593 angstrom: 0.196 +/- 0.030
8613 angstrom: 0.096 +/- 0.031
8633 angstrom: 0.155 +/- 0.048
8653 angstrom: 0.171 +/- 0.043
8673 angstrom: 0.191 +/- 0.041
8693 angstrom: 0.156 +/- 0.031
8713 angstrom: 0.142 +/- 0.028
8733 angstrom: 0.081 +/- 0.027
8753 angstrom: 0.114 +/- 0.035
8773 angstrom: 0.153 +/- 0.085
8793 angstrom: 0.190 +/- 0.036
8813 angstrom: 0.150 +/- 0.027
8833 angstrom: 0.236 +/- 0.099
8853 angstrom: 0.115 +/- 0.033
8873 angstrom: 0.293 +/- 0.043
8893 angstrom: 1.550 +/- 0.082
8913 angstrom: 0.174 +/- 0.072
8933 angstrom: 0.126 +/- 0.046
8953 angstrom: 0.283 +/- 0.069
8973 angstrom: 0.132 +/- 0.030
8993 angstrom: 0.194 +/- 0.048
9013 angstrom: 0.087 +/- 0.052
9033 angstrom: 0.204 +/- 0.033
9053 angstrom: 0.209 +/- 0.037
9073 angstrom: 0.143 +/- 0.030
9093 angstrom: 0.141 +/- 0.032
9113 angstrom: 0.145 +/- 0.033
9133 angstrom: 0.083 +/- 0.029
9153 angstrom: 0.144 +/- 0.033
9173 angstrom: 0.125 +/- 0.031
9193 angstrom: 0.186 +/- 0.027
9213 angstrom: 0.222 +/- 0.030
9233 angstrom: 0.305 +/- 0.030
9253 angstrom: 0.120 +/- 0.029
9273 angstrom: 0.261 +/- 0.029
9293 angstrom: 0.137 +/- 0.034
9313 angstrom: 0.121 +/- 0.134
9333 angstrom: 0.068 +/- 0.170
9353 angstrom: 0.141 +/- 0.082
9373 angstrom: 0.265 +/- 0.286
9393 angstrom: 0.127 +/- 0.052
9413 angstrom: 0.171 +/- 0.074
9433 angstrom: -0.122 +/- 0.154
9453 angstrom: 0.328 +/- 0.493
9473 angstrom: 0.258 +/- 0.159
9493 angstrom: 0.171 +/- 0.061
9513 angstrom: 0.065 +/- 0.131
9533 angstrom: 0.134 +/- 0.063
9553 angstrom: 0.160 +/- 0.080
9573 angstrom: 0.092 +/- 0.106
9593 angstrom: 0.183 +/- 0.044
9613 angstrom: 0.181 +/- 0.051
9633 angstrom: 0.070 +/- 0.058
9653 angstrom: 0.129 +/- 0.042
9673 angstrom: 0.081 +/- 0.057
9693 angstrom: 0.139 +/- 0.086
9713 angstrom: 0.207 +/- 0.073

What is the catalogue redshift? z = 1.38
